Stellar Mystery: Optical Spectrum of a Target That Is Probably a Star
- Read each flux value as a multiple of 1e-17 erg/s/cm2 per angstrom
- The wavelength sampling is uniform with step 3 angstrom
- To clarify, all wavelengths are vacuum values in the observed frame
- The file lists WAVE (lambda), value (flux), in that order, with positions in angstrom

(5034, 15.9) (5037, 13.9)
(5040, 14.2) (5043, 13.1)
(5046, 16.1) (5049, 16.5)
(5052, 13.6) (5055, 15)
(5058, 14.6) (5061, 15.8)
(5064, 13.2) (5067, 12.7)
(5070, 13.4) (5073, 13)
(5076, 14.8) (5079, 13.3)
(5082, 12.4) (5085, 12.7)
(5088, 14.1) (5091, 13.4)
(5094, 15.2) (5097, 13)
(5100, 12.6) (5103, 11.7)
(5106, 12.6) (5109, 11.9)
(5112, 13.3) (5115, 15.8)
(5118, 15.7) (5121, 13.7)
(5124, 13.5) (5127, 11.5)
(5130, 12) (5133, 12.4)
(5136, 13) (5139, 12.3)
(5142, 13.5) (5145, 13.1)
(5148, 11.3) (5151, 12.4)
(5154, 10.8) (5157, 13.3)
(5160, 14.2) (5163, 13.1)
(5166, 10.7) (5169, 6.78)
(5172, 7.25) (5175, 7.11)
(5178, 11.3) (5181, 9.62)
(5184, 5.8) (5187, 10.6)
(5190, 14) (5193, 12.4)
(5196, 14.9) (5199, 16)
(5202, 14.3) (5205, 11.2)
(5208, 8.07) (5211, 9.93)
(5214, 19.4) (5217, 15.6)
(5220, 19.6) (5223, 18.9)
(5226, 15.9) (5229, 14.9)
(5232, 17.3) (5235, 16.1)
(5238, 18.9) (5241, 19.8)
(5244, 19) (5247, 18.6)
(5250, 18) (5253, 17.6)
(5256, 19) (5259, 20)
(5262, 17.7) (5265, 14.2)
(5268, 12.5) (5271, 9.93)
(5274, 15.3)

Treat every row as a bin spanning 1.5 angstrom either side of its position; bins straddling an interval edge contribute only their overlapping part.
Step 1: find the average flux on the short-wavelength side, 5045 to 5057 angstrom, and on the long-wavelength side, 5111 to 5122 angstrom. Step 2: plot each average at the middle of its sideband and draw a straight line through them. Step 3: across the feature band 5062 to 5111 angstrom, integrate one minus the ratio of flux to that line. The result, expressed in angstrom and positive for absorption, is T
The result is 5.9 angstrom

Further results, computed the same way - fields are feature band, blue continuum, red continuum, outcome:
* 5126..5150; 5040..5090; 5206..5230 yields 3.59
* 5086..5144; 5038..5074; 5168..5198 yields -4.13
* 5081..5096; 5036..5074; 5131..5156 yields -0.05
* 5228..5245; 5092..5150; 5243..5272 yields -1.61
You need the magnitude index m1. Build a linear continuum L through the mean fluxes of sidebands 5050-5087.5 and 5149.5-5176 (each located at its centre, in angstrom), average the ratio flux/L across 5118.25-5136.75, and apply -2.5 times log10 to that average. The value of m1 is -0.09 mag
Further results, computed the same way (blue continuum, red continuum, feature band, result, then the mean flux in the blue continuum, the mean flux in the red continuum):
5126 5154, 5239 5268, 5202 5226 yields 0.093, 12.3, 17.9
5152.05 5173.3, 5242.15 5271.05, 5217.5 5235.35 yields -0.139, 10.9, 17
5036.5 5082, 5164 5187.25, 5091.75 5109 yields -0.062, 14.2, 8.64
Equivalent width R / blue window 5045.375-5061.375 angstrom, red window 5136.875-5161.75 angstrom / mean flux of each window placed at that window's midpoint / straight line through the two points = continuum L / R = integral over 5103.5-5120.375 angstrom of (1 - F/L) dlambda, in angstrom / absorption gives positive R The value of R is -0.1 angstrom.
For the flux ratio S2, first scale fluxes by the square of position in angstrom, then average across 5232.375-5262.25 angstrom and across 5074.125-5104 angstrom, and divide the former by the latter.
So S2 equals 1.47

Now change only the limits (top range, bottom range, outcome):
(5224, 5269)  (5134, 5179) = 1.58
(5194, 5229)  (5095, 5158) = 1.20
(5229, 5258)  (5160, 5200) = 1.72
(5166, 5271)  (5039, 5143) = 1.11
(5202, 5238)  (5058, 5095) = 1.18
